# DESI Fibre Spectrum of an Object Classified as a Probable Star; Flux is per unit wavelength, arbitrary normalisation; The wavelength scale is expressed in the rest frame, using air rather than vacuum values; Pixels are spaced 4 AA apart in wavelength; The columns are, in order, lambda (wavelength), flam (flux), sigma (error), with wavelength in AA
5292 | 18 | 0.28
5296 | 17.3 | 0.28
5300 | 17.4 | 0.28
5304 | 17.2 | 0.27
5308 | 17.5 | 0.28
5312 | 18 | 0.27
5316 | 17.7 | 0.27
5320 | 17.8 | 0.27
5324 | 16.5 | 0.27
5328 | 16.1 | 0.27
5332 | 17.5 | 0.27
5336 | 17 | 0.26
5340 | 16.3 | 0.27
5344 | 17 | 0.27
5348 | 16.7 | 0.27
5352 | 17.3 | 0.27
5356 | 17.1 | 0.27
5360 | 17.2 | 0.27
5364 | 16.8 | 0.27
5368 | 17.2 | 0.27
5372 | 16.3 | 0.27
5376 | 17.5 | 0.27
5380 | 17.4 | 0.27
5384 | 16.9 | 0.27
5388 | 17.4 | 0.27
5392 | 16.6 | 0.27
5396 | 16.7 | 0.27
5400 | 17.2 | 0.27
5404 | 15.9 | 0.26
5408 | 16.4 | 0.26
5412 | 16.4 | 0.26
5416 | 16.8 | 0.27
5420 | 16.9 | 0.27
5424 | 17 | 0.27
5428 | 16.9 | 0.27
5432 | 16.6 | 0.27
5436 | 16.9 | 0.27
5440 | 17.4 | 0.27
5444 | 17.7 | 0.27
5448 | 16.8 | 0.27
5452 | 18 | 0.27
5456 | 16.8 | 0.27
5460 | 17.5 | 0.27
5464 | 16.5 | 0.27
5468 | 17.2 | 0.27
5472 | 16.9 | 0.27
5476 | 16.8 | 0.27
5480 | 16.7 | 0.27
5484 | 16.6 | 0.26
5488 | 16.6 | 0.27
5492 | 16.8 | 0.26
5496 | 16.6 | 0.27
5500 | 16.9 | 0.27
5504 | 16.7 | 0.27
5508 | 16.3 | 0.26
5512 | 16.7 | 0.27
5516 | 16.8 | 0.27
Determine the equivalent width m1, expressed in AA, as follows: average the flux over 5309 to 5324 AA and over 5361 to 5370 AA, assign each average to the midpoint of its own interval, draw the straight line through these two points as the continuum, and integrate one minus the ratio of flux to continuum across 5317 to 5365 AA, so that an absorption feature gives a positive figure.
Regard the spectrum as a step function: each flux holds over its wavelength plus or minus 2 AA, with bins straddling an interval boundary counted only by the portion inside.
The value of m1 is 1.0 AA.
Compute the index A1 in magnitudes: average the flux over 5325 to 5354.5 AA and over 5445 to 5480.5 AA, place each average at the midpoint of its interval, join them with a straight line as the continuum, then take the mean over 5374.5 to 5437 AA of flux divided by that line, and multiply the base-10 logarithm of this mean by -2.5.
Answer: 0.007 mag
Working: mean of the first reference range 16.8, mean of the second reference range 17.1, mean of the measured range 16.8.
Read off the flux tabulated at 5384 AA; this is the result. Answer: 16.9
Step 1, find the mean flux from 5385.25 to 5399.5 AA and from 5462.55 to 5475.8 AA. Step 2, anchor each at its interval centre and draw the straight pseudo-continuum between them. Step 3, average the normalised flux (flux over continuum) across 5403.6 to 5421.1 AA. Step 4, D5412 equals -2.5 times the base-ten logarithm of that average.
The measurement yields 0.03 mag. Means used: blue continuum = 16.9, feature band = 16.5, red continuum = 16.9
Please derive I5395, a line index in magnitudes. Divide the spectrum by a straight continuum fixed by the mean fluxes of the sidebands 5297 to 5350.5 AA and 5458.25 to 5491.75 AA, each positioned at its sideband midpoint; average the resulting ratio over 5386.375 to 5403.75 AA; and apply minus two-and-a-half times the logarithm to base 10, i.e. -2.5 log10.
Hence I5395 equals 0.01 mag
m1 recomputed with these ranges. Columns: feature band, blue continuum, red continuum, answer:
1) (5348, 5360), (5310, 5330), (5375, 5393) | 0.05 AA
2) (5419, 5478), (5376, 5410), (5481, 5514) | -1.12 AA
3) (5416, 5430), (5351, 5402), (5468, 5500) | 0.00 AA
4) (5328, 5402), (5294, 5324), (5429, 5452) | 1.55 AA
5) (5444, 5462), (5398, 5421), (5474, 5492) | -0.73 AA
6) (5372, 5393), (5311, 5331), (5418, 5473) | 0.04 AA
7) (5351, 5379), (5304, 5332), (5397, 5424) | -0.18 AA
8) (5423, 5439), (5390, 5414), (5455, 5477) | -0.14 AA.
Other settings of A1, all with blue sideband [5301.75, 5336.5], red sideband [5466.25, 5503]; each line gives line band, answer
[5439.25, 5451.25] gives -0.03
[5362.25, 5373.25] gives 0.02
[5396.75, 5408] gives 0.03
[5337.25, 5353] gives 0.02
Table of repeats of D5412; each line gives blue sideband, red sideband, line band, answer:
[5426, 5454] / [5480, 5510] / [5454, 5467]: 0.002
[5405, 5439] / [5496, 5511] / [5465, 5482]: -0.013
